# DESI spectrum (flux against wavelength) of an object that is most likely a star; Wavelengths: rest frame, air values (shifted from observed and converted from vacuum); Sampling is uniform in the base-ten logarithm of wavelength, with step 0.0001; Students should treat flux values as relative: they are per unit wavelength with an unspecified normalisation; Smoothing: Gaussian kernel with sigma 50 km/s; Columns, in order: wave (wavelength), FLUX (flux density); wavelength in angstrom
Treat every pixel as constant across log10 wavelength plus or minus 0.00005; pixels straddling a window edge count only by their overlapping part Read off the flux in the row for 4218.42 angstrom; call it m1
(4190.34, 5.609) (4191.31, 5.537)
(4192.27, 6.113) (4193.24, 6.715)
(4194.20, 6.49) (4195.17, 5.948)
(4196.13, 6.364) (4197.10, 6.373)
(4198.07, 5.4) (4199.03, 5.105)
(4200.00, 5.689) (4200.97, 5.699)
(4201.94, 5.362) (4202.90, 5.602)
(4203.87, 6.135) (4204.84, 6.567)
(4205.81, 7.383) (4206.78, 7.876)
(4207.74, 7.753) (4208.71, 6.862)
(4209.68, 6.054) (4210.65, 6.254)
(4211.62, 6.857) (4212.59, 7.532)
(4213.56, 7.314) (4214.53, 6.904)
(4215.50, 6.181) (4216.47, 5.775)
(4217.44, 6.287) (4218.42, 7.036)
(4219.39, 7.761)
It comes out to 7.036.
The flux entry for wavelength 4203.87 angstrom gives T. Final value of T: 6.135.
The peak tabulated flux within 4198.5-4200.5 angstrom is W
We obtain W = 5.689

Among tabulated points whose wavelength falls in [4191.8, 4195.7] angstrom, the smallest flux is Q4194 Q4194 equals 5.948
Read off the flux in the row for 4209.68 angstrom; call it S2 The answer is 6.054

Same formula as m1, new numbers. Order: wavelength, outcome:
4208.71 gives 6.862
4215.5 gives 6.181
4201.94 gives 5.362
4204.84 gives 6.567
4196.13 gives 6.364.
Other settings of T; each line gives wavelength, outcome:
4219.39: 7.761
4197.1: 6.373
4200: 5.689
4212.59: 7.532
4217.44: 6.287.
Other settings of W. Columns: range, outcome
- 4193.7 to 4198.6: 6.49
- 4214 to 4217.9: 6.904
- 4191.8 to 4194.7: 6.715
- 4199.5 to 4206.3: 7.383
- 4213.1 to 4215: 7.314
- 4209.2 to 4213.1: 7.532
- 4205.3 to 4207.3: 7.876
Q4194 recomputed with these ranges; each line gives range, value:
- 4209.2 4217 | 5.775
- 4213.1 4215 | 6.904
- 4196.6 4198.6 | 5.4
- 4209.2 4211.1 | 6.054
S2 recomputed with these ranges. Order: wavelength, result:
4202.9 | 5.602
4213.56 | 7.314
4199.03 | 5.105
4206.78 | 7.876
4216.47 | 5.775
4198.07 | 5.4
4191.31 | 5.537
